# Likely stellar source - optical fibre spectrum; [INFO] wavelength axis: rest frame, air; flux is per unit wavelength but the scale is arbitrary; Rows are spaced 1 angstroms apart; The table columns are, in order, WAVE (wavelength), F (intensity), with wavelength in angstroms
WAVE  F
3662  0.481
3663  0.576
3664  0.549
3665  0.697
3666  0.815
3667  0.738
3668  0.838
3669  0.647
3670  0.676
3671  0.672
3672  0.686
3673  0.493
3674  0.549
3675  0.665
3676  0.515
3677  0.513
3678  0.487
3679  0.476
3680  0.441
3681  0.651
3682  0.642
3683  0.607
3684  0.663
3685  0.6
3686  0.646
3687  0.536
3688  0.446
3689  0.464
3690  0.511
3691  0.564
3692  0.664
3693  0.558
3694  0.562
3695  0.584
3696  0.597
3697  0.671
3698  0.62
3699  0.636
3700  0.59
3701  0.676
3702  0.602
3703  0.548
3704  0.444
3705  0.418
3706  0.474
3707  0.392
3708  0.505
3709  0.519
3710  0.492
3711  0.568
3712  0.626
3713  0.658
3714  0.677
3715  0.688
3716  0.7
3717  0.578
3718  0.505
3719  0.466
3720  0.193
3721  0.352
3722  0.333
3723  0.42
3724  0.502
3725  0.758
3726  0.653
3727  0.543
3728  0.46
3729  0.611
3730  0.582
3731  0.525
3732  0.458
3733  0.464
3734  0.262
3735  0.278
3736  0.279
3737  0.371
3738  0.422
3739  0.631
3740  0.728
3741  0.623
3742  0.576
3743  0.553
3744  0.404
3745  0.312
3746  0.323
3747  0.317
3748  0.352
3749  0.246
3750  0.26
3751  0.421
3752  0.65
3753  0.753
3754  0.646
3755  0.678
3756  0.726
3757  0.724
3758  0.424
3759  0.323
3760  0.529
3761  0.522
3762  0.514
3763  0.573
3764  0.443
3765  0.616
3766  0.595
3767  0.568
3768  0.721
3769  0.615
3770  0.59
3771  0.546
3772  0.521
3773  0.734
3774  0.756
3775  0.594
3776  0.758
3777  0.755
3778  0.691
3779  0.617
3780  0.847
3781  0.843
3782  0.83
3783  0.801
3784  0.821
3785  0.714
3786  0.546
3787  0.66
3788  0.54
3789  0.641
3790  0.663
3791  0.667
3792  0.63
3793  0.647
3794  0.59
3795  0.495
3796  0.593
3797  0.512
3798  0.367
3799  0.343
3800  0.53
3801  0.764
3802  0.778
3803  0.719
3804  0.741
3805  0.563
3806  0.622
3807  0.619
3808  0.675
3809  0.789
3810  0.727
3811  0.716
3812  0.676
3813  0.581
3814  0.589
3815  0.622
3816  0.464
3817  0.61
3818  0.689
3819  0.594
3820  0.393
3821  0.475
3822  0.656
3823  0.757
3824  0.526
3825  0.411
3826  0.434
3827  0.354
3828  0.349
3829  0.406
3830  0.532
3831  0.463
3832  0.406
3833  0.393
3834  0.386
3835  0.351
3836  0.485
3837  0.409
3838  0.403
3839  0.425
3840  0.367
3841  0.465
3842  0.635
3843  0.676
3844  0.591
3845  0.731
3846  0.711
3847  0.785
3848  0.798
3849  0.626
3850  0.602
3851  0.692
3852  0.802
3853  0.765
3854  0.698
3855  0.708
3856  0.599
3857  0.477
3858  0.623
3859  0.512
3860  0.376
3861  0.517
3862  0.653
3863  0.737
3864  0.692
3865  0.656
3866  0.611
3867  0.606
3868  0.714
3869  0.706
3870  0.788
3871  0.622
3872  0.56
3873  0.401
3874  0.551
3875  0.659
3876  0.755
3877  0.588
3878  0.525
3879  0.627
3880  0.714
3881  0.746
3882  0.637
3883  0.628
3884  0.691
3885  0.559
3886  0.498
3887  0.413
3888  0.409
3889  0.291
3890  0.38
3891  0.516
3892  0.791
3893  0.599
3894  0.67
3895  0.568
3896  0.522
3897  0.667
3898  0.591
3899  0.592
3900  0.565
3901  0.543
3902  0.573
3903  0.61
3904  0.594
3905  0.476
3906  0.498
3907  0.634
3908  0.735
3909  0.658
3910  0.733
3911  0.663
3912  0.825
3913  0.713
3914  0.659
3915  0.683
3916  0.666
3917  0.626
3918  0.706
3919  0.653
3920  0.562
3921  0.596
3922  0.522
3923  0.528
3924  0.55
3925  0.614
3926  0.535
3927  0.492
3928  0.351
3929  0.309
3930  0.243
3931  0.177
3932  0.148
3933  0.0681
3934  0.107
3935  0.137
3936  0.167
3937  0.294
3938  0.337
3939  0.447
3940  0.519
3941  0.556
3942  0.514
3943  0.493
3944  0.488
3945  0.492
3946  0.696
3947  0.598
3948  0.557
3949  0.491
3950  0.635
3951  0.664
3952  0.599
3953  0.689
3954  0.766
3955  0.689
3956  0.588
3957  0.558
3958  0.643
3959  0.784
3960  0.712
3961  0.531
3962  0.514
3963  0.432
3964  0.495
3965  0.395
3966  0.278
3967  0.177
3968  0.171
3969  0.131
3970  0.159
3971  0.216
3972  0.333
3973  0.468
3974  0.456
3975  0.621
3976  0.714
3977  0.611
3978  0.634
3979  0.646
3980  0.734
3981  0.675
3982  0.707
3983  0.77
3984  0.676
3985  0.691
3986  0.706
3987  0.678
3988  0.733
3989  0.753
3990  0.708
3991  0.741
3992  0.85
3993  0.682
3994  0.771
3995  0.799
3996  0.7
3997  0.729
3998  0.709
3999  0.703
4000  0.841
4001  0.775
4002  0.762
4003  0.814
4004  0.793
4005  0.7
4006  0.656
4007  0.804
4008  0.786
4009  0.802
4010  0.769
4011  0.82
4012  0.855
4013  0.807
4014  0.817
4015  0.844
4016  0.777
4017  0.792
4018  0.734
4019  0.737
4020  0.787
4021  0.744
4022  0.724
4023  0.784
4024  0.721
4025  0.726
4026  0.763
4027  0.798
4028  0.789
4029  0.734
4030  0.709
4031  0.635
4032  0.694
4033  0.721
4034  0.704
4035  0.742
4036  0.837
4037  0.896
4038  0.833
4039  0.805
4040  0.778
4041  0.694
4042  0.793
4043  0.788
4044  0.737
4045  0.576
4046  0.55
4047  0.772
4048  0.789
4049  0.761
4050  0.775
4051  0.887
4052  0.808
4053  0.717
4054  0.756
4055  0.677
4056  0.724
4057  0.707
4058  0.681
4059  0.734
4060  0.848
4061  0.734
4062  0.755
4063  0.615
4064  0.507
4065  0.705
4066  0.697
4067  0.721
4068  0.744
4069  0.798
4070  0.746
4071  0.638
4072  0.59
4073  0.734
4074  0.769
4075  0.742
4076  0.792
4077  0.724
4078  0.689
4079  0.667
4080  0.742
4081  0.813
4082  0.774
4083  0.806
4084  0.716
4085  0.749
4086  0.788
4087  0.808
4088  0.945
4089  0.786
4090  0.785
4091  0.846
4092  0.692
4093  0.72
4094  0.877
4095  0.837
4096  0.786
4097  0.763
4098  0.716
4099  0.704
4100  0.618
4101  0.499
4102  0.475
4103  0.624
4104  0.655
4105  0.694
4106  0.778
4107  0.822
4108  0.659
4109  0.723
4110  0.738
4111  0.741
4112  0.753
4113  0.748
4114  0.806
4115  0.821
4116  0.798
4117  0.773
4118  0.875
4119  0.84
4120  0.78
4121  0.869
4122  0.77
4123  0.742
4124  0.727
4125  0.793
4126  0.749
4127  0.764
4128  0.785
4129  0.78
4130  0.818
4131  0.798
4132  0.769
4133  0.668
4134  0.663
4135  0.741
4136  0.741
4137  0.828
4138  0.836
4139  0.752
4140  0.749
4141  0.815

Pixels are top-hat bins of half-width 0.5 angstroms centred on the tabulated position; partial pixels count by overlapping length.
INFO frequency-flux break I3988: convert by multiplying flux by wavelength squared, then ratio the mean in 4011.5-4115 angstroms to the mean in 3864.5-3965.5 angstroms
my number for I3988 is 1.4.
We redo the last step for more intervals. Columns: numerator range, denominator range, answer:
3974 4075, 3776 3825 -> 1.30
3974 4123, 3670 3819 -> 1.52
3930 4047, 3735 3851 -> 1.22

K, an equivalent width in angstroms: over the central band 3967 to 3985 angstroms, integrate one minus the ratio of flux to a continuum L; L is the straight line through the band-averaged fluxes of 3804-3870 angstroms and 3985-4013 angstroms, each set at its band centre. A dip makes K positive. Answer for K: 5.5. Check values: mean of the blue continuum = 0.583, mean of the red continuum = 0.757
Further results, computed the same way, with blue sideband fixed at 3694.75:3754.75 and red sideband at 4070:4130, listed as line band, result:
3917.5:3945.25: 9.82 angstroms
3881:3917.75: 1.30 angstroms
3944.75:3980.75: 7.37 angstroms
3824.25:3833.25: 2.43 angstroms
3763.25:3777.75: -2.46 angstroms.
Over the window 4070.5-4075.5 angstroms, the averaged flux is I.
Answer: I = 0.695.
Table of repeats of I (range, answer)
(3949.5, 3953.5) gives 0.647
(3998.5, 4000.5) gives 0.772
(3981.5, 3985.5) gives 0.711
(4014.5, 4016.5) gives 0.81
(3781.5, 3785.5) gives 0.791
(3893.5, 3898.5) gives 0.604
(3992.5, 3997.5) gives 0.736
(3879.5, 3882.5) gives 0.699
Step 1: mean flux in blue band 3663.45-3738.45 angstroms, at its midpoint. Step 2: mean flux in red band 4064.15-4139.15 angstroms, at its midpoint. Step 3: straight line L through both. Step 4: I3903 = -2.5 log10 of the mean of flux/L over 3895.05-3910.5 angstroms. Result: 0.09 mag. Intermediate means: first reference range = 0.55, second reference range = 0.748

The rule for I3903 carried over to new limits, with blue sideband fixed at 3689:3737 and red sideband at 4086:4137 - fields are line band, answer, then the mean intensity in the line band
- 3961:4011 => 0.10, 0.623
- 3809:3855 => 0.05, 0.565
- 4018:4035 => -0.05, 0.736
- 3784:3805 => -0.07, 0.611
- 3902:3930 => 0.09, 0.593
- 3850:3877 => -0.04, 0.632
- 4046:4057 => -0.05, 0.754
